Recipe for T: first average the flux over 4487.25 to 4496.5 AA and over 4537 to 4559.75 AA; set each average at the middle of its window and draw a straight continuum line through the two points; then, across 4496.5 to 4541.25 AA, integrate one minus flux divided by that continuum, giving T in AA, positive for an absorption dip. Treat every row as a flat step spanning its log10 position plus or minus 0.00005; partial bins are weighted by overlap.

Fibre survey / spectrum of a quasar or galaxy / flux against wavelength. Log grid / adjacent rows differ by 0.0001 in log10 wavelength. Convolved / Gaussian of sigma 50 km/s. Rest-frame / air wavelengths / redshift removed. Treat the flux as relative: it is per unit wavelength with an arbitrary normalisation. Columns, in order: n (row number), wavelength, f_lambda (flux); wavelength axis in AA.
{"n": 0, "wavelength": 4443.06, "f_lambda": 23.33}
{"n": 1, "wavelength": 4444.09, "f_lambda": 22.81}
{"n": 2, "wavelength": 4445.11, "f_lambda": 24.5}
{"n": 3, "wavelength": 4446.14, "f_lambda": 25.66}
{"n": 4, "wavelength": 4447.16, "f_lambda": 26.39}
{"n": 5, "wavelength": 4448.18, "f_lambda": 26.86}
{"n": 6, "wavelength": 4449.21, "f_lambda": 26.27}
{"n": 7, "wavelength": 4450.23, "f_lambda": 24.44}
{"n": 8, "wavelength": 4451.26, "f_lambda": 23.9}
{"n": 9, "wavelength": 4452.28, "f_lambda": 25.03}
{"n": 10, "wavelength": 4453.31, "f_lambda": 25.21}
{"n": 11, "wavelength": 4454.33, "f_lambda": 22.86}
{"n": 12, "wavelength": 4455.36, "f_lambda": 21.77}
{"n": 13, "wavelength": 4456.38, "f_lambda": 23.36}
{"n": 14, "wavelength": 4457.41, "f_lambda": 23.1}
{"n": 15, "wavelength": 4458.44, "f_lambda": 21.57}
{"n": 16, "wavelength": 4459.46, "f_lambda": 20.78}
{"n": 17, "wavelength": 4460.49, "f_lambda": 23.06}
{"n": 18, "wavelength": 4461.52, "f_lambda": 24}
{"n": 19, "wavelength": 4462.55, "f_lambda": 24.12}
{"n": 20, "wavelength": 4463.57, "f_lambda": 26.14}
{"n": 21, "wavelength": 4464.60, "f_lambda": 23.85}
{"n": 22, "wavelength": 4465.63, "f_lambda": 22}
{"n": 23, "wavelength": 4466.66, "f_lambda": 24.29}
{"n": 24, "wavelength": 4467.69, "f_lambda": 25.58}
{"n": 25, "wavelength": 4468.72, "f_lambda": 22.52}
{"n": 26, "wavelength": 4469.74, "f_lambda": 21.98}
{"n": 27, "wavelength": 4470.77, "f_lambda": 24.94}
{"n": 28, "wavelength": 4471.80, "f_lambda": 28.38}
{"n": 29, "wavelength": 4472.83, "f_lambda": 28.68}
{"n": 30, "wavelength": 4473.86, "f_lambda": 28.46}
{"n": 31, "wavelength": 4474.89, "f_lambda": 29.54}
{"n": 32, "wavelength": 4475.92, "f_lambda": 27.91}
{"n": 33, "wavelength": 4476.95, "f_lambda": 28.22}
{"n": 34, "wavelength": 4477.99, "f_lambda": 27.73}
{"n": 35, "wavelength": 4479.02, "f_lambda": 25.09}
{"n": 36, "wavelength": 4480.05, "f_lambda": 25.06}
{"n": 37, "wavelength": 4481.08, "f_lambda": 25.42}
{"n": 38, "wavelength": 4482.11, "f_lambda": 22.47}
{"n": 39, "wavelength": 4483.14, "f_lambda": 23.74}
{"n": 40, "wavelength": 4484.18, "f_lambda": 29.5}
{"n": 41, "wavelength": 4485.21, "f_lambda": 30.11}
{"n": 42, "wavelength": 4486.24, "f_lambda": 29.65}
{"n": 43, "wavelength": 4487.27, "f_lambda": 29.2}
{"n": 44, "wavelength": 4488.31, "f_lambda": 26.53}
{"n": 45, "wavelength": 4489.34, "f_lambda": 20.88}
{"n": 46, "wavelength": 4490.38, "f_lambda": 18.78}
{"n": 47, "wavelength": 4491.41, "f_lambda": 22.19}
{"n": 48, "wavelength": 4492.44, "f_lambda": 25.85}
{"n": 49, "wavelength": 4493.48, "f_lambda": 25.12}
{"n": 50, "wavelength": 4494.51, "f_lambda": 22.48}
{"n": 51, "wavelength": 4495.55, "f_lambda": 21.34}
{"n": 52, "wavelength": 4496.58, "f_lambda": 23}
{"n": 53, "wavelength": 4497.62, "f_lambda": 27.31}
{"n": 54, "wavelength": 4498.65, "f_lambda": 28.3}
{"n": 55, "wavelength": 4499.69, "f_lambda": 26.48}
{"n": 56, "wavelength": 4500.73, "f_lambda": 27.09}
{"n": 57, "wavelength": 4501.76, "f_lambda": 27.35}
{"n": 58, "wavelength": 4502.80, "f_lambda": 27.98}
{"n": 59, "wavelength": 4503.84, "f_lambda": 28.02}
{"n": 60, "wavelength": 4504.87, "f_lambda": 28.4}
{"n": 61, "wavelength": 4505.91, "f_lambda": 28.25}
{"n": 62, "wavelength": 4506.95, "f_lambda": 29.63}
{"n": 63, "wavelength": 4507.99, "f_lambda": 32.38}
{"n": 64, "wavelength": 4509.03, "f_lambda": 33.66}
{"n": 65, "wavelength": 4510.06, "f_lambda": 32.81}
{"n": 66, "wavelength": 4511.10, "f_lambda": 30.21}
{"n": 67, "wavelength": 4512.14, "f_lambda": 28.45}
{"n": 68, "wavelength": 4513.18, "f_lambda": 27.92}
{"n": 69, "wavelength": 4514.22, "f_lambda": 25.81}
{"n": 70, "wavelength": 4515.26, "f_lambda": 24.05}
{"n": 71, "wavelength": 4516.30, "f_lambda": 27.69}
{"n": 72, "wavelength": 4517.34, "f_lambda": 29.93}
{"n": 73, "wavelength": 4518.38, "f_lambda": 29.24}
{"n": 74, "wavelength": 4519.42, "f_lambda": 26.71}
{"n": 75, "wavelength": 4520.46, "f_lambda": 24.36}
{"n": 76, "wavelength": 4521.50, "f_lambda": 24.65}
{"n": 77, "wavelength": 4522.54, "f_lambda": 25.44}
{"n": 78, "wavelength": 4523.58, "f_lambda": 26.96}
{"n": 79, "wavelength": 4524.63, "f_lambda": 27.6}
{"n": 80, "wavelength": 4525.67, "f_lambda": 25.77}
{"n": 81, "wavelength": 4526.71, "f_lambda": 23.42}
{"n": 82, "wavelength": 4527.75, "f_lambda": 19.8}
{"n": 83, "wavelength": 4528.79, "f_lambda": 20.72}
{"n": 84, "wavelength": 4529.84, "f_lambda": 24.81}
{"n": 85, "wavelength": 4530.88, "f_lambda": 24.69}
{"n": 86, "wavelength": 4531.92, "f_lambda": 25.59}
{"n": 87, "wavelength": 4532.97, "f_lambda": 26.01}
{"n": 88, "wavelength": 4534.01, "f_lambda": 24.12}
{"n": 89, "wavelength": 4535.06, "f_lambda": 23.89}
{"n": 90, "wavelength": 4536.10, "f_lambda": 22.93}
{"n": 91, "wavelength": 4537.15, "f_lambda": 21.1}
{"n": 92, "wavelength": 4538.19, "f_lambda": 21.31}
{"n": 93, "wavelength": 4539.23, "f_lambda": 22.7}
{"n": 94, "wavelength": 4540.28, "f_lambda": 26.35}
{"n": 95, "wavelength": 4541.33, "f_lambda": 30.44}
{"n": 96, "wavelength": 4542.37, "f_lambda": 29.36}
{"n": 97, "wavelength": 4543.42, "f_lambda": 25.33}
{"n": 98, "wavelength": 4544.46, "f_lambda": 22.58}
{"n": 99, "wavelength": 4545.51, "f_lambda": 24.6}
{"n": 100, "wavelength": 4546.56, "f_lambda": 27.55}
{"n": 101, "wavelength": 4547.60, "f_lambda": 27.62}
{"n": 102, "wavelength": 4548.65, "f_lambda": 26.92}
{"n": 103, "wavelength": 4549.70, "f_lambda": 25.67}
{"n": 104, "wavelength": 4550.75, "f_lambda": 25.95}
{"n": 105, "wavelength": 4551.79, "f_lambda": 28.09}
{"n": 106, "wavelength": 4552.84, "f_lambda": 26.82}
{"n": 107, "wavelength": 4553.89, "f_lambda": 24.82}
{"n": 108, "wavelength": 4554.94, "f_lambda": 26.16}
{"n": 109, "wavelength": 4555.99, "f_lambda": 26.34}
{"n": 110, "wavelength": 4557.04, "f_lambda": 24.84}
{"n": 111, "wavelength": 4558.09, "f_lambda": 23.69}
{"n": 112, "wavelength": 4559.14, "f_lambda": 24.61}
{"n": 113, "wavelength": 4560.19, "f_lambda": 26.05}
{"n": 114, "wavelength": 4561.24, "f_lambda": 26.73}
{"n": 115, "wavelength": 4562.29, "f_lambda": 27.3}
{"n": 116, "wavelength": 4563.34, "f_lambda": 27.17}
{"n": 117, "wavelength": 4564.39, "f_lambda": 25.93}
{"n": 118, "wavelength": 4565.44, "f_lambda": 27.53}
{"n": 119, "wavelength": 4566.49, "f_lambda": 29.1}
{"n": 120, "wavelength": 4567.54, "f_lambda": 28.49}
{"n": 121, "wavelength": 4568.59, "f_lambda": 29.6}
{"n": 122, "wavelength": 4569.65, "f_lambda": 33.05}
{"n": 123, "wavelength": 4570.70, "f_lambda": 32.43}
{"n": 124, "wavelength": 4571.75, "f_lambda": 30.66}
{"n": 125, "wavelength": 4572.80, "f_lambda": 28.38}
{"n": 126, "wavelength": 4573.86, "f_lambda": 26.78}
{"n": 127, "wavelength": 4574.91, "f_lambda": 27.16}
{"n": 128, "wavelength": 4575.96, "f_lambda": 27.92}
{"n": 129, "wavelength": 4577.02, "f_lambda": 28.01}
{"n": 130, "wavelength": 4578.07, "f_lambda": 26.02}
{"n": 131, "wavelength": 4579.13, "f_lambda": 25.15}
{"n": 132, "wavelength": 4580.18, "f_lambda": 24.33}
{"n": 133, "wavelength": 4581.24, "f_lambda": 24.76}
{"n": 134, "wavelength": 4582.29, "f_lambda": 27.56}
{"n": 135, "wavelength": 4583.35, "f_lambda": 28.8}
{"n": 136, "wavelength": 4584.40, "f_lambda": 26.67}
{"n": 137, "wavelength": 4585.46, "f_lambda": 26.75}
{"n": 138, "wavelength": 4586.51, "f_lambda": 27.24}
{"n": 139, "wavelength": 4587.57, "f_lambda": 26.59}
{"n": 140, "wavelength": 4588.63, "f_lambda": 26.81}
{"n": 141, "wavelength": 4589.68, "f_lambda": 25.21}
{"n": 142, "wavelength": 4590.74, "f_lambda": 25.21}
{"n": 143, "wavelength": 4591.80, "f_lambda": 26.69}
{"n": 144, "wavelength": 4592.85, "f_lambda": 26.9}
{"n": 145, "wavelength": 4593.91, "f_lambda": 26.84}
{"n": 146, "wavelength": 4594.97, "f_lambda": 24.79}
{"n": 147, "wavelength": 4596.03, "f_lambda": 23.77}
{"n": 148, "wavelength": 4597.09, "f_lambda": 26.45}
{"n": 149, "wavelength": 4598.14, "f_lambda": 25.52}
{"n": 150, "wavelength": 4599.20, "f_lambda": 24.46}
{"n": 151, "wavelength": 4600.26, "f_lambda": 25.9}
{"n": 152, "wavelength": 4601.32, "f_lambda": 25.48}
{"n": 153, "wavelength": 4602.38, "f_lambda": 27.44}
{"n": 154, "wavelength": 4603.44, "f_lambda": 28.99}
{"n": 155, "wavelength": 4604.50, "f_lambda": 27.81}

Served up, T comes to -3.8 AA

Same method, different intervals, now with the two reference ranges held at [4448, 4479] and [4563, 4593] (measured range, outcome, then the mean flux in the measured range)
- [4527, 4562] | 2.1 AA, 25.1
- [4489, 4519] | -1.3 AA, 27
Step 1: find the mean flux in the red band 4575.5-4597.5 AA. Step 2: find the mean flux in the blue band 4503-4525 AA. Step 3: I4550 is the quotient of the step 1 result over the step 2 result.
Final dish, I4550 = 0.9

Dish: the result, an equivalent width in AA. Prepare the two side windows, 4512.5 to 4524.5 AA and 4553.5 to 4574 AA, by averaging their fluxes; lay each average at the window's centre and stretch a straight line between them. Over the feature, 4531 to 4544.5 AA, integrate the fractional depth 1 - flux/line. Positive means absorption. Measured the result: 1.10 AA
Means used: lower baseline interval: 26.7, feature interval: 24.8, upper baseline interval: 27.5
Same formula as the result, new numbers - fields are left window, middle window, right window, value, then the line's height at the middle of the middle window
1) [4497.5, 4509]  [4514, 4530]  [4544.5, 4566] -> 1.3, 27.7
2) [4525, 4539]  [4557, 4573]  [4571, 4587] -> -1.1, 26.1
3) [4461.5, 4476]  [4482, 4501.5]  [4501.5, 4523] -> 1.1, 26.9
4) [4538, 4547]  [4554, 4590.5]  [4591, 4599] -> -1.9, 25.8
